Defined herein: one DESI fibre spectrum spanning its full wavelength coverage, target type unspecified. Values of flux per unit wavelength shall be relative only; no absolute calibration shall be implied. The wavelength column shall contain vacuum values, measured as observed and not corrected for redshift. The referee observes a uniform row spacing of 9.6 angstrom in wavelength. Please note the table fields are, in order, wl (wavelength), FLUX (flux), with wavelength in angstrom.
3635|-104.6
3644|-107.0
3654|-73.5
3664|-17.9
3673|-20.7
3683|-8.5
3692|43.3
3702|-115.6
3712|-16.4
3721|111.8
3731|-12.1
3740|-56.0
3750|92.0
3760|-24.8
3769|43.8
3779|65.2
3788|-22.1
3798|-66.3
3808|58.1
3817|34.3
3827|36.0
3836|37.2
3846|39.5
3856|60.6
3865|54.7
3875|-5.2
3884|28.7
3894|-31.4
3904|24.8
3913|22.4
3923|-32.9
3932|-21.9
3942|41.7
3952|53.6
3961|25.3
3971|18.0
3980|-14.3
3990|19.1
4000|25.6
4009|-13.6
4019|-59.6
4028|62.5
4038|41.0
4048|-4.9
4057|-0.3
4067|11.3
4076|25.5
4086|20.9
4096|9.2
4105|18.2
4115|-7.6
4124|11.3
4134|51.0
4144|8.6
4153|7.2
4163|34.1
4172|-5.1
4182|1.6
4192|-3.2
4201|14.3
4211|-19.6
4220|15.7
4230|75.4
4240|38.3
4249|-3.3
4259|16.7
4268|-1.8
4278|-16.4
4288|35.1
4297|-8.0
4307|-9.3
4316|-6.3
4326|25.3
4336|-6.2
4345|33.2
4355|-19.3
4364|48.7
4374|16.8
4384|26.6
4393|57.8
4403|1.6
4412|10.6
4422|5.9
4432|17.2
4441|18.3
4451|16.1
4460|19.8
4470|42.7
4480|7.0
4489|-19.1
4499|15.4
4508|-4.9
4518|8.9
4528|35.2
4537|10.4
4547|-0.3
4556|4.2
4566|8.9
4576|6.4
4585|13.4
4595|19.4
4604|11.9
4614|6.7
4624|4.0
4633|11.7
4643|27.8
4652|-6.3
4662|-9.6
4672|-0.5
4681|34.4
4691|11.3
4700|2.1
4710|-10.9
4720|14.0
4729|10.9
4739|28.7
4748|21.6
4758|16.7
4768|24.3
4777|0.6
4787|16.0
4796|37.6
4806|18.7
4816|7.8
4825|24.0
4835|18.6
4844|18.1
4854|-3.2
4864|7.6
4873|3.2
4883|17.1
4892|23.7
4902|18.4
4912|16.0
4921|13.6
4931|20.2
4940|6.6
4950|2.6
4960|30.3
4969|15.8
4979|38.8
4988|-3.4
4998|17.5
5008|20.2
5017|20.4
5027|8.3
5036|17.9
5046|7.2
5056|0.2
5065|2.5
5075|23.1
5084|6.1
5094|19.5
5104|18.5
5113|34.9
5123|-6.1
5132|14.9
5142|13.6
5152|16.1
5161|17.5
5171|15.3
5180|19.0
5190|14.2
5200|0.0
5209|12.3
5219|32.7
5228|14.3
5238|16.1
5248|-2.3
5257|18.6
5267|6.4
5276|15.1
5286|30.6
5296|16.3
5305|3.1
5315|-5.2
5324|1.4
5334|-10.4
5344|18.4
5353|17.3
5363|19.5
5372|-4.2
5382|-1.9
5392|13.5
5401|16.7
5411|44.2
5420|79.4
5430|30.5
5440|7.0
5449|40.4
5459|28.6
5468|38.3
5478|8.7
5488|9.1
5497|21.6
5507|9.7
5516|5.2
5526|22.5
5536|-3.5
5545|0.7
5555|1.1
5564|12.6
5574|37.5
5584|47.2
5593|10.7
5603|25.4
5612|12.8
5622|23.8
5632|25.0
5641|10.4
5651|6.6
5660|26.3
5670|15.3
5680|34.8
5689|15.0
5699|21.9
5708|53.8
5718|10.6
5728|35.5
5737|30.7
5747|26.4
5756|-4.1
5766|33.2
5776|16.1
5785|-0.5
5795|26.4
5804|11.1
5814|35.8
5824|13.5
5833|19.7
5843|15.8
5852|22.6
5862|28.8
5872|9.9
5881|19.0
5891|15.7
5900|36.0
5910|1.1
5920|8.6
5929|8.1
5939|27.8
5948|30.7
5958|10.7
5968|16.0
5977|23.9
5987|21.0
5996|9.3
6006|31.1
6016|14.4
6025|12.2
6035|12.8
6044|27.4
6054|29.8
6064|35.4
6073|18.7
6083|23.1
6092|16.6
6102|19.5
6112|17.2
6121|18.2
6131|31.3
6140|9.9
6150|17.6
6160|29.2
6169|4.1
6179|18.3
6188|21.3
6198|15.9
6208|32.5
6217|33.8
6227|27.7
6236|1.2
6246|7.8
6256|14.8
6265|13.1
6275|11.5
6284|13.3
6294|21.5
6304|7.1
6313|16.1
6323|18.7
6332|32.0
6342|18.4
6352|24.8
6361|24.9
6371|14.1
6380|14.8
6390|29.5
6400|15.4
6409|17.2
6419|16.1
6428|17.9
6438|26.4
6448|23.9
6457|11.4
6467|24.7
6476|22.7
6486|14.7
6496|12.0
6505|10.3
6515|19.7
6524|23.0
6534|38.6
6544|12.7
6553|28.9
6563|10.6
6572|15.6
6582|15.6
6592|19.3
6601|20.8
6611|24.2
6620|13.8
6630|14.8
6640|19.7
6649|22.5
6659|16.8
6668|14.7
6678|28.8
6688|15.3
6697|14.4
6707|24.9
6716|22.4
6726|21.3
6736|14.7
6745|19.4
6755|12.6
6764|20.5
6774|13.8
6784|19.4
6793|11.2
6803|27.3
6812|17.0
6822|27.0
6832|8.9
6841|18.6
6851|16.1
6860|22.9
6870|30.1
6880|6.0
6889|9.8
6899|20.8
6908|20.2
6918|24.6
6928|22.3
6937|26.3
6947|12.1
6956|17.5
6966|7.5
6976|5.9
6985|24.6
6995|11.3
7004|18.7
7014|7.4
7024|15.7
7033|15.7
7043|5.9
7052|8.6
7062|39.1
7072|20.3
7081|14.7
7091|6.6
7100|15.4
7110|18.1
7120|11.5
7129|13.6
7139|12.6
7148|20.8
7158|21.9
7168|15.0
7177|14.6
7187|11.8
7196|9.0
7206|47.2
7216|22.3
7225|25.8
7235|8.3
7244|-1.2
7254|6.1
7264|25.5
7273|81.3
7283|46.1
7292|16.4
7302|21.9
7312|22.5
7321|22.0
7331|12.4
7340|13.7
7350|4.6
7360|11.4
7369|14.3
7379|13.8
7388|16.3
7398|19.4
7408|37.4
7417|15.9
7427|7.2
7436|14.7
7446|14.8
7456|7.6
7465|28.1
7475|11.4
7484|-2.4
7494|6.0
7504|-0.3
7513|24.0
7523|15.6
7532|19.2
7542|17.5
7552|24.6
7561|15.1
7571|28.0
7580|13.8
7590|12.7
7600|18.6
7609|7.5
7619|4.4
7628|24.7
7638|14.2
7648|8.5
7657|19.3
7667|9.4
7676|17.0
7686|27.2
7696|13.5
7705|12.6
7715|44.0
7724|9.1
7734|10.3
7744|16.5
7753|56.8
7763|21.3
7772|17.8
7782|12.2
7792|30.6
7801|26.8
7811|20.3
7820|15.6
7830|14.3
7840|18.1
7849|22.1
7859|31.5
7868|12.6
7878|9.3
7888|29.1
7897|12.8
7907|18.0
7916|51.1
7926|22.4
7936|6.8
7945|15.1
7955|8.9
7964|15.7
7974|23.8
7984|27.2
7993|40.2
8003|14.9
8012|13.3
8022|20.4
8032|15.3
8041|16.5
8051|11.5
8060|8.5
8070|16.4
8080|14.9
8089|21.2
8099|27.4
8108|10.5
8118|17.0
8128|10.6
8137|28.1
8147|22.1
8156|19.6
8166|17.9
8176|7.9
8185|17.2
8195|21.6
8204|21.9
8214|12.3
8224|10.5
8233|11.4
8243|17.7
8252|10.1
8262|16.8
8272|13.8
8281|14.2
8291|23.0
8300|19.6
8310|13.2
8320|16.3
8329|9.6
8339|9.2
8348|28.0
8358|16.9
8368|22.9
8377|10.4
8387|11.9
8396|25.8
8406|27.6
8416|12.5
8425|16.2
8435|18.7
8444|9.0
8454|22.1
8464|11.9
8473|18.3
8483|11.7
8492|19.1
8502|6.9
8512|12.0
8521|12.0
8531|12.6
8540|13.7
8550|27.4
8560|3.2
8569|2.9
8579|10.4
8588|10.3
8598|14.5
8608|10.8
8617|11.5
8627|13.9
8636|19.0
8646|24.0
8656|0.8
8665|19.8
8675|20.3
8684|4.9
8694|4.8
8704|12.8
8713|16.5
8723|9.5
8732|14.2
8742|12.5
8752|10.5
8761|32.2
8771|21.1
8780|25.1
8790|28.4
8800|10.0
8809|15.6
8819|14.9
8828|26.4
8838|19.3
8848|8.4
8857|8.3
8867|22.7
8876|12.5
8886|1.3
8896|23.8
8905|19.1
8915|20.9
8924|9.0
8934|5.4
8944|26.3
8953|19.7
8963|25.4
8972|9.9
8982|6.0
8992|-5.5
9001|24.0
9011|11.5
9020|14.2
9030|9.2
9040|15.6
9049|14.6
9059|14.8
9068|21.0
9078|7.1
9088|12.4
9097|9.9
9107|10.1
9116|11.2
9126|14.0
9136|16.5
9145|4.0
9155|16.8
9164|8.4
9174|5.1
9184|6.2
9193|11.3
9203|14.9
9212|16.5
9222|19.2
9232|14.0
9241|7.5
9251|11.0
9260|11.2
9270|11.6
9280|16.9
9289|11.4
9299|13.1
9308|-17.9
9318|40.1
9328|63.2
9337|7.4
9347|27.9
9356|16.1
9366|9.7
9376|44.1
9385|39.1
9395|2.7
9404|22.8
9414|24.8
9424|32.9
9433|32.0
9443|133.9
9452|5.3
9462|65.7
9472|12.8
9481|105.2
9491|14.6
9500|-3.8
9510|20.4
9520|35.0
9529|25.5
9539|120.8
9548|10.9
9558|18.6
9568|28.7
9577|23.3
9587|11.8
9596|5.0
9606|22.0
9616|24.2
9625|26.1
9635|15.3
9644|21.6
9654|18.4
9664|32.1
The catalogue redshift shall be 0.453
